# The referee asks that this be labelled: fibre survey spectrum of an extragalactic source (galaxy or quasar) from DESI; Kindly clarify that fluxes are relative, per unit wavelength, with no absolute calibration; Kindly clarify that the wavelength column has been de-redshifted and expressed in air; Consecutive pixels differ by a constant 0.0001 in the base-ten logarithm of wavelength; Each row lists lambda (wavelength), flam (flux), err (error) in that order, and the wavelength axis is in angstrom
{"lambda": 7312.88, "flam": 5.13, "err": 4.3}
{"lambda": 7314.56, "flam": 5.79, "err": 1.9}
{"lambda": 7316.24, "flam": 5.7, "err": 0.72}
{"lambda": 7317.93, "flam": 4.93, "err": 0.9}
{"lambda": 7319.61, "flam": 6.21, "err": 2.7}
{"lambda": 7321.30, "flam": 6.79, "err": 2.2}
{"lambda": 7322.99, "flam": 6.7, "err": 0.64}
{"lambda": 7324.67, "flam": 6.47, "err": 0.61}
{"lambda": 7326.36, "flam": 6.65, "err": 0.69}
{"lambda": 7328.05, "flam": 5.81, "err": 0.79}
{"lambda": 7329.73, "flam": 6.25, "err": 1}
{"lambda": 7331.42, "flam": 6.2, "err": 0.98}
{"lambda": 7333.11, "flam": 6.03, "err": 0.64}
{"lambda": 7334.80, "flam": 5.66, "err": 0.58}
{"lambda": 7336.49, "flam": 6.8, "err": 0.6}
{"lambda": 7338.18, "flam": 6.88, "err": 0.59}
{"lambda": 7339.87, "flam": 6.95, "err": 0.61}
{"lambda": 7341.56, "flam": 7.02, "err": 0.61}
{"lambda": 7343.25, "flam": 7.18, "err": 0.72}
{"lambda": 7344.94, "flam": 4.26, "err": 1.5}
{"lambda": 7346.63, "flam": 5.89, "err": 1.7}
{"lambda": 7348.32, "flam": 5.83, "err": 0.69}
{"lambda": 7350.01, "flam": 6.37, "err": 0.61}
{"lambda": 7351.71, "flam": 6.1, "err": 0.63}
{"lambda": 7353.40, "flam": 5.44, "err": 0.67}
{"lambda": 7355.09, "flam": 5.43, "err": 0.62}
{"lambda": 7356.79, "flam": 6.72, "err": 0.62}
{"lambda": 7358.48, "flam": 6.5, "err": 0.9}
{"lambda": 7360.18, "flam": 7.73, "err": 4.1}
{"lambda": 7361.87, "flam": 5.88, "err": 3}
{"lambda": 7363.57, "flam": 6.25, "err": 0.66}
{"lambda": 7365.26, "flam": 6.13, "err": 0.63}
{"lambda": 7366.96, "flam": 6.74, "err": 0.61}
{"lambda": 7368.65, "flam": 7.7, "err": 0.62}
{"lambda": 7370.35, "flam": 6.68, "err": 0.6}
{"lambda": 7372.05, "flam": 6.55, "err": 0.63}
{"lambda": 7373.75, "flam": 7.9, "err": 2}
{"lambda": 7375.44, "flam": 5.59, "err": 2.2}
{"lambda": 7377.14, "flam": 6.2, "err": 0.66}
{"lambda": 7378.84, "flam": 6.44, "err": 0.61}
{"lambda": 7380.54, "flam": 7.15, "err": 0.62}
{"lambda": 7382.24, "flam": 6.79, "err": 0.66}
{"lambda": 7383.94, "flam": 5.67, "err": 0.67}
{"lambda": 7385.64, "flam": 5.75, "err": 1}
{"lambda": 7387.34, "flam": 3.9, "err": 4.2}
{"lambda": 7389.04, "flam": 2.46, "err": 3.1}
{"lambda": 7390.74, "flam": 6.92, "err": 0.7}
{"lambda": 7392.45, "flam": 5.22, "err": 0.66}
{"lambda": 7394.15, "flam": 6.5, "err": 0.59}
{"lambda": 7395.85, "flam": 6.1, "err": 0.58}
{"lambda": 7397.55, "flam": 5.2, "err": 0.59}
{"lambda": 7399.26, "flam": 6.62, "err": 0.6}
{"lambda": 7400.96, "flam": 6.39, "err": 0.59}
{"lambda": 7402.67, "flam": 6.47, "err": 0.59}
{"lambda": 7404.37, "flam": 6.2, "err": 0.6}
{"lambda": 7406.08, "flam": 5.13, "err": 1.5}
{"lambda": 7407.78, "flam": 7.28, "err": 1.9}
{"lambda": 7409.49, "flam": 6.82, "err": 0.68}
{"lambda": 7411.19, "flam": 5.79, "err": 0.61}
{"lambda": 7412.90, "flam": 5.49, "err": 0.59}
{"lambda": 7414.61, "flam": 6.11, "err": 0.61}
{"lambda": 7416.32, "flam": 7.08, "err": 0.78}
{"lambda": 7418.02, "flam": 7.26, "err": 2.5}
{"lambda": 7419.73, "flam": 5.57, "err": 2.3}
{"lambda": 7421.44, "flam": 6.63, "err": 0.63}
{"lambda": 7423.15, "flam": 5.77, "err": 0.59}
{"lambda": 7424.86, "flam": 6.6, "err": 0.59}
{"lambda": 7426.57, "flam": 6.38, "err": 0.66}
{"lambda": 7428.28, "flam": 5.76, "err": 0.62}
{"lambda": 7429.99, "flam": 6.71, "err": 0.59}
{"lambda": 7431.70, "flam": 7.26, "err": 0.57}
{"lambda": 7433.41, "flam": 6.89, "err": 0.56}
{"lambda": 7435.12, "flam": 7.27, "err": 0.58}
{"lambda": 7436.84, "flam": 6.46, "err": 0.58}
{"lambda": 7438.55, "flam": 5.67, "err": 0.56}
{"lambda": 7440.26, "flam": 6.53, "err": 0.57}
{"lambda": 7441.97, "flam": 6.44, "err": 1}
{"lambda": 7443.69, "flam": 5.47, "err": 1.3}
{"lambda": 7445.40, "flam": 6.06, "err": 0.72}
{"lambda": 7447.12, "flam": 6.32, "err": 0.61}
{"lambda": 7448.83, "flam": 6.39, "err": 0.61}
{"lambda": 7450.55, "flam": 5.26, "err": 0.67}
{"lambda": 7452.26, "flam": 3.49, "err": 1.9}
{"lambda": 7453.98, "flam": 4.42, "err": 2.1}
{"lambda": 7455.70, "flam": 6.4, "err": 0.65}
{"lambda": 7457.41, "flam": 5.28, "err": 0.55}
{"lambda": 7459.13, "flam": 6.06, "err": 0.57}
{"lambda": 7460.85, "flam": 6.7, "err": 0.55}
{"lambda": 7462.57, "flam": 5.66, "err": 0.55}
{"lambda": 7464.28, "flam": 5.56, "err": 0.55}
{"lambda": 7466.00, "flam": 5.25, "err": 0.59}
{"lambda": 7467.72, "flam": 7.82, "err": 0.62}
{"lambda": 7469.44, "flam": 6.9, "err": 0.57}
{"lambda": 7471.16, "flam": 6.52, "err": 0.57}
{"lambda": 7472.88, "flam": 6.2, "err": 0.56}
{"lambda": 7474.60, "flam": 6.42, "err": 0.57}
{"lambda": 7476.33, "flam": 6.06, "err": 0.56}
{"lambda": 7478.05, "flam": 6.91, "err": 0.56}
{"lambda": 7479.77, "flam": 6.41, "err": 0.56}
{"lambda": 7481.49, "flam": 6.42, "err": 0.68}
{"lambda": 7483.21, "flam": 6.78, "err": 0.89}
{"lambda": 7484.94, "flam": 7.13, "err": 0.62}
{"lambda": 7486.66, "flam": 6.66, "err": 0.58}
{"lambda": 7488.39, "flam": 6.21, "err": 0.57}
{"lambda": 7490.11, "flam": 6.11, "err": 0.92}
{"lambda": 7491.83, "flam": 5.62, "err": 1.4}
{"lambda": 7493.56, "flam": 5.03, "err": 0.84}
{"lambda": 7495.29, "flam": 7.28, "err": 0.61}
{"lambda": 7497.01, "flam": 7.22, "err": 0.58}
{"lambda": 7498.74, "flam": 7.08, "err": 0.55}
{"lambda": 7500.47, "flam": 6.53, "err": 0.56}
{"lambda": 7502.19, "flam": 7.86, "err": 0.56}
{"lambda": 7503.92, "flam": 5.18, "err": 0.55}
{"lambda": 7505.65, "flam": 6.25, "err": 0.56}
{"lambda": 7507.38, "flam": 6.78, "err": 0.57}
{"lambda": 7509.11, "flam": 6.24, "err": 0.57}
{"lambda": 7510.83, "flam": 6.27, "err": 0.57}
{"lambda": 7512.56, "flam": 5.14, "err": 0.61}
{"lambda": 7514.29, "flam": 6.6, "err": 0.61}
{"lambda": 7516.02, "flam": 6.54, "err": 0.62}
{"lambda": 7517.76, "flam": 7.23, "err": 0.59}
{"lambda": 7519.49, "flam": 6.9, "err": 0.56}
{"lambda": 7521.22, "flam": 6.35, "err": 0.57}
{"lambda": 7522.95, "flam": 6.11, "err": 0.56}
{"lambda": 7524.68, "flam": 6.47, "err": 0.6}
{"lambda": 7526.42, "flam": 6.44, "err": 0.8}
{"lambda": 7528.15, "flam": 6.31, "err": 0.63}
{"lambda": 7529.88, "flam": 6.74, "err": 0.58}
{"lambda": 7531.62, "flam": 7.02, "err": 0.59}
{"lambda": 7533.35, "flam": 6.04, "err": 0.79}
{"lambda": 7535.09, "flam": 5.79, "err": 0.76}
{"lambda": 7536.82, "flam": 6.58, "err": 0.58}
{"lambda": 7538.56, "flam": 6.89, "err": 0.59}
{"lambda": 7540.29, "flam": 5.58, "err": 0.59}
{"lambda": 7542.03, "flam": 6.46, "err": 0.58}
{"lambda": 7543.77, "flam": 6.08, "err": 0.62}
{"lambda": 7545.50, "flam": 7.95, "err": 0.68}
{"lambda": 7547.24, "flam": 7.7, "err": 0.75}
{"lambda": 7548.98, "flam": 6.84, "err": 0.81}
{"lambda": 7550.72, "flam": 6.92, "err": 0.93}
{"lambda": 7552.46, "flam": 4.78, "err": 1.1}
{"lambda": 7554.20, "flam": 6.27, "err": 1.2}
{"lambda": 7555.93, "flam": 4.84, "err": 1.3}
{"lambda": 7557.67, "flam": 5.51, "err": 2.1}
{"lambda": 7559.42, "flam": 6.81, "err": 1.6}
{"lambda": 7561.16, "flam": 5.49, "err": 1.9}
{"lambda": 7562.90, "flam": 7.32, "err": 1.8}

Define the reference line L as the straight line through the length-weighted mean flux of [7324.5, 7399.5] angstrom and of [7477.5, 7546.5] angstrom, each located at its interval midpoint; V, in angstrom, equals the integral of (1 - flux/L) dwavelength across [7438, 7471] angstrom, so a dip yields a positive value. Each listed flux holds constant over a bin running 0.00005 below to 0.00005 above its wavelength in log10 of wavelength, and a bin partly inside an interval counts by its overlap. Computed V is 2.5 angstrom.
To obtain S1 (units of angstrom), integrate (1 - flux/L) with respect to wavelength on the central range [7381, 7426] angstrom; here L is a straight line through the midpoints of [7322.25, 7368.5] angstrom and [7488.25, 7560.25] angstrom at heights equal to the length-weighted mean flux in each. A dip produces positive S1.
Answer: 2.40 angstrom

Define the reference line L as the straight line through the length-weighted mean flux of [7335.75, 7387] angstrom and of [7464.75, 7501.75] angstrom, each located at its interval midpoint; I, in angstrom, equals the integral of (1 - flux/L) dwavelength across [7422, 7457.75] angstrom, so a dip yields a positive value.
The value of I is 2.3 angstrom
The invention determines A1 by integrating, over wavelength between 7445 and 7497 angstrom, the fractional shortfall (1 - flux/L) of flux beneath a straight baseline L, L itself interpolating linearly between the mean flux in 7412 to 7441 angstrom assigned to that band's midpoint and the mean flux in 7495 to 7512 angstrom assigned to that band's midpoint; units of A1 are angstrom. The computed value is 3.3 angstrom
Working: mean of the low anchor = 6.44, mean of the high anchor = 6.62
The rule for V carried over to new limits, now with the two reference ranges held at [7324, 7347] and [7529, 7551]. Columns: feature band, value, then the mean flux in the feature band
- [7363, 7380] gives -0.74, 6.64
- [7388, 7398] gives 1.59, 5.38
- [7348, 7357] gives 0.55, 5.93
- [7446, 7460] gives 2.23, 5.46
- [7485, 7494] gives 0.67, 6.08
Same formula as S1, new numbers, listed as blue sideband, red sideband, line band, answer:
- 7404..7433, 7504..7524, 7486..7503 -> -0.54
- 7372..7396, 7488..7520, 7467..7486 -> -1.12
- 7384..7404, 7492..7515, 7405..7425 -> -1.80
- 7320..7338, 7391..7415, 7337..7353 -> 0.09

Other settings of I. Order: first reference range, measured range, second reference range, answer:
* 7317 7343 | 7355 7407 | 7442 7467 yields -0.8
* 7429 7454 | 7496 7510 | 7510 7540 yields -0.7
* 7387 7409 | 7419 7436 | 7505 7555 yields -1.6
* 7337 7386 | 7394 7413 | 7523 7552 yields 0.8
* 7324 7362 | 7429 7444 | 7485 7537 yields -0.5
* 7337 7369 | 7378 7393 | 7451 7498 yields 1.7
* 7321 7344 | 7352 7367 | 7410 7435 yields 0.5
